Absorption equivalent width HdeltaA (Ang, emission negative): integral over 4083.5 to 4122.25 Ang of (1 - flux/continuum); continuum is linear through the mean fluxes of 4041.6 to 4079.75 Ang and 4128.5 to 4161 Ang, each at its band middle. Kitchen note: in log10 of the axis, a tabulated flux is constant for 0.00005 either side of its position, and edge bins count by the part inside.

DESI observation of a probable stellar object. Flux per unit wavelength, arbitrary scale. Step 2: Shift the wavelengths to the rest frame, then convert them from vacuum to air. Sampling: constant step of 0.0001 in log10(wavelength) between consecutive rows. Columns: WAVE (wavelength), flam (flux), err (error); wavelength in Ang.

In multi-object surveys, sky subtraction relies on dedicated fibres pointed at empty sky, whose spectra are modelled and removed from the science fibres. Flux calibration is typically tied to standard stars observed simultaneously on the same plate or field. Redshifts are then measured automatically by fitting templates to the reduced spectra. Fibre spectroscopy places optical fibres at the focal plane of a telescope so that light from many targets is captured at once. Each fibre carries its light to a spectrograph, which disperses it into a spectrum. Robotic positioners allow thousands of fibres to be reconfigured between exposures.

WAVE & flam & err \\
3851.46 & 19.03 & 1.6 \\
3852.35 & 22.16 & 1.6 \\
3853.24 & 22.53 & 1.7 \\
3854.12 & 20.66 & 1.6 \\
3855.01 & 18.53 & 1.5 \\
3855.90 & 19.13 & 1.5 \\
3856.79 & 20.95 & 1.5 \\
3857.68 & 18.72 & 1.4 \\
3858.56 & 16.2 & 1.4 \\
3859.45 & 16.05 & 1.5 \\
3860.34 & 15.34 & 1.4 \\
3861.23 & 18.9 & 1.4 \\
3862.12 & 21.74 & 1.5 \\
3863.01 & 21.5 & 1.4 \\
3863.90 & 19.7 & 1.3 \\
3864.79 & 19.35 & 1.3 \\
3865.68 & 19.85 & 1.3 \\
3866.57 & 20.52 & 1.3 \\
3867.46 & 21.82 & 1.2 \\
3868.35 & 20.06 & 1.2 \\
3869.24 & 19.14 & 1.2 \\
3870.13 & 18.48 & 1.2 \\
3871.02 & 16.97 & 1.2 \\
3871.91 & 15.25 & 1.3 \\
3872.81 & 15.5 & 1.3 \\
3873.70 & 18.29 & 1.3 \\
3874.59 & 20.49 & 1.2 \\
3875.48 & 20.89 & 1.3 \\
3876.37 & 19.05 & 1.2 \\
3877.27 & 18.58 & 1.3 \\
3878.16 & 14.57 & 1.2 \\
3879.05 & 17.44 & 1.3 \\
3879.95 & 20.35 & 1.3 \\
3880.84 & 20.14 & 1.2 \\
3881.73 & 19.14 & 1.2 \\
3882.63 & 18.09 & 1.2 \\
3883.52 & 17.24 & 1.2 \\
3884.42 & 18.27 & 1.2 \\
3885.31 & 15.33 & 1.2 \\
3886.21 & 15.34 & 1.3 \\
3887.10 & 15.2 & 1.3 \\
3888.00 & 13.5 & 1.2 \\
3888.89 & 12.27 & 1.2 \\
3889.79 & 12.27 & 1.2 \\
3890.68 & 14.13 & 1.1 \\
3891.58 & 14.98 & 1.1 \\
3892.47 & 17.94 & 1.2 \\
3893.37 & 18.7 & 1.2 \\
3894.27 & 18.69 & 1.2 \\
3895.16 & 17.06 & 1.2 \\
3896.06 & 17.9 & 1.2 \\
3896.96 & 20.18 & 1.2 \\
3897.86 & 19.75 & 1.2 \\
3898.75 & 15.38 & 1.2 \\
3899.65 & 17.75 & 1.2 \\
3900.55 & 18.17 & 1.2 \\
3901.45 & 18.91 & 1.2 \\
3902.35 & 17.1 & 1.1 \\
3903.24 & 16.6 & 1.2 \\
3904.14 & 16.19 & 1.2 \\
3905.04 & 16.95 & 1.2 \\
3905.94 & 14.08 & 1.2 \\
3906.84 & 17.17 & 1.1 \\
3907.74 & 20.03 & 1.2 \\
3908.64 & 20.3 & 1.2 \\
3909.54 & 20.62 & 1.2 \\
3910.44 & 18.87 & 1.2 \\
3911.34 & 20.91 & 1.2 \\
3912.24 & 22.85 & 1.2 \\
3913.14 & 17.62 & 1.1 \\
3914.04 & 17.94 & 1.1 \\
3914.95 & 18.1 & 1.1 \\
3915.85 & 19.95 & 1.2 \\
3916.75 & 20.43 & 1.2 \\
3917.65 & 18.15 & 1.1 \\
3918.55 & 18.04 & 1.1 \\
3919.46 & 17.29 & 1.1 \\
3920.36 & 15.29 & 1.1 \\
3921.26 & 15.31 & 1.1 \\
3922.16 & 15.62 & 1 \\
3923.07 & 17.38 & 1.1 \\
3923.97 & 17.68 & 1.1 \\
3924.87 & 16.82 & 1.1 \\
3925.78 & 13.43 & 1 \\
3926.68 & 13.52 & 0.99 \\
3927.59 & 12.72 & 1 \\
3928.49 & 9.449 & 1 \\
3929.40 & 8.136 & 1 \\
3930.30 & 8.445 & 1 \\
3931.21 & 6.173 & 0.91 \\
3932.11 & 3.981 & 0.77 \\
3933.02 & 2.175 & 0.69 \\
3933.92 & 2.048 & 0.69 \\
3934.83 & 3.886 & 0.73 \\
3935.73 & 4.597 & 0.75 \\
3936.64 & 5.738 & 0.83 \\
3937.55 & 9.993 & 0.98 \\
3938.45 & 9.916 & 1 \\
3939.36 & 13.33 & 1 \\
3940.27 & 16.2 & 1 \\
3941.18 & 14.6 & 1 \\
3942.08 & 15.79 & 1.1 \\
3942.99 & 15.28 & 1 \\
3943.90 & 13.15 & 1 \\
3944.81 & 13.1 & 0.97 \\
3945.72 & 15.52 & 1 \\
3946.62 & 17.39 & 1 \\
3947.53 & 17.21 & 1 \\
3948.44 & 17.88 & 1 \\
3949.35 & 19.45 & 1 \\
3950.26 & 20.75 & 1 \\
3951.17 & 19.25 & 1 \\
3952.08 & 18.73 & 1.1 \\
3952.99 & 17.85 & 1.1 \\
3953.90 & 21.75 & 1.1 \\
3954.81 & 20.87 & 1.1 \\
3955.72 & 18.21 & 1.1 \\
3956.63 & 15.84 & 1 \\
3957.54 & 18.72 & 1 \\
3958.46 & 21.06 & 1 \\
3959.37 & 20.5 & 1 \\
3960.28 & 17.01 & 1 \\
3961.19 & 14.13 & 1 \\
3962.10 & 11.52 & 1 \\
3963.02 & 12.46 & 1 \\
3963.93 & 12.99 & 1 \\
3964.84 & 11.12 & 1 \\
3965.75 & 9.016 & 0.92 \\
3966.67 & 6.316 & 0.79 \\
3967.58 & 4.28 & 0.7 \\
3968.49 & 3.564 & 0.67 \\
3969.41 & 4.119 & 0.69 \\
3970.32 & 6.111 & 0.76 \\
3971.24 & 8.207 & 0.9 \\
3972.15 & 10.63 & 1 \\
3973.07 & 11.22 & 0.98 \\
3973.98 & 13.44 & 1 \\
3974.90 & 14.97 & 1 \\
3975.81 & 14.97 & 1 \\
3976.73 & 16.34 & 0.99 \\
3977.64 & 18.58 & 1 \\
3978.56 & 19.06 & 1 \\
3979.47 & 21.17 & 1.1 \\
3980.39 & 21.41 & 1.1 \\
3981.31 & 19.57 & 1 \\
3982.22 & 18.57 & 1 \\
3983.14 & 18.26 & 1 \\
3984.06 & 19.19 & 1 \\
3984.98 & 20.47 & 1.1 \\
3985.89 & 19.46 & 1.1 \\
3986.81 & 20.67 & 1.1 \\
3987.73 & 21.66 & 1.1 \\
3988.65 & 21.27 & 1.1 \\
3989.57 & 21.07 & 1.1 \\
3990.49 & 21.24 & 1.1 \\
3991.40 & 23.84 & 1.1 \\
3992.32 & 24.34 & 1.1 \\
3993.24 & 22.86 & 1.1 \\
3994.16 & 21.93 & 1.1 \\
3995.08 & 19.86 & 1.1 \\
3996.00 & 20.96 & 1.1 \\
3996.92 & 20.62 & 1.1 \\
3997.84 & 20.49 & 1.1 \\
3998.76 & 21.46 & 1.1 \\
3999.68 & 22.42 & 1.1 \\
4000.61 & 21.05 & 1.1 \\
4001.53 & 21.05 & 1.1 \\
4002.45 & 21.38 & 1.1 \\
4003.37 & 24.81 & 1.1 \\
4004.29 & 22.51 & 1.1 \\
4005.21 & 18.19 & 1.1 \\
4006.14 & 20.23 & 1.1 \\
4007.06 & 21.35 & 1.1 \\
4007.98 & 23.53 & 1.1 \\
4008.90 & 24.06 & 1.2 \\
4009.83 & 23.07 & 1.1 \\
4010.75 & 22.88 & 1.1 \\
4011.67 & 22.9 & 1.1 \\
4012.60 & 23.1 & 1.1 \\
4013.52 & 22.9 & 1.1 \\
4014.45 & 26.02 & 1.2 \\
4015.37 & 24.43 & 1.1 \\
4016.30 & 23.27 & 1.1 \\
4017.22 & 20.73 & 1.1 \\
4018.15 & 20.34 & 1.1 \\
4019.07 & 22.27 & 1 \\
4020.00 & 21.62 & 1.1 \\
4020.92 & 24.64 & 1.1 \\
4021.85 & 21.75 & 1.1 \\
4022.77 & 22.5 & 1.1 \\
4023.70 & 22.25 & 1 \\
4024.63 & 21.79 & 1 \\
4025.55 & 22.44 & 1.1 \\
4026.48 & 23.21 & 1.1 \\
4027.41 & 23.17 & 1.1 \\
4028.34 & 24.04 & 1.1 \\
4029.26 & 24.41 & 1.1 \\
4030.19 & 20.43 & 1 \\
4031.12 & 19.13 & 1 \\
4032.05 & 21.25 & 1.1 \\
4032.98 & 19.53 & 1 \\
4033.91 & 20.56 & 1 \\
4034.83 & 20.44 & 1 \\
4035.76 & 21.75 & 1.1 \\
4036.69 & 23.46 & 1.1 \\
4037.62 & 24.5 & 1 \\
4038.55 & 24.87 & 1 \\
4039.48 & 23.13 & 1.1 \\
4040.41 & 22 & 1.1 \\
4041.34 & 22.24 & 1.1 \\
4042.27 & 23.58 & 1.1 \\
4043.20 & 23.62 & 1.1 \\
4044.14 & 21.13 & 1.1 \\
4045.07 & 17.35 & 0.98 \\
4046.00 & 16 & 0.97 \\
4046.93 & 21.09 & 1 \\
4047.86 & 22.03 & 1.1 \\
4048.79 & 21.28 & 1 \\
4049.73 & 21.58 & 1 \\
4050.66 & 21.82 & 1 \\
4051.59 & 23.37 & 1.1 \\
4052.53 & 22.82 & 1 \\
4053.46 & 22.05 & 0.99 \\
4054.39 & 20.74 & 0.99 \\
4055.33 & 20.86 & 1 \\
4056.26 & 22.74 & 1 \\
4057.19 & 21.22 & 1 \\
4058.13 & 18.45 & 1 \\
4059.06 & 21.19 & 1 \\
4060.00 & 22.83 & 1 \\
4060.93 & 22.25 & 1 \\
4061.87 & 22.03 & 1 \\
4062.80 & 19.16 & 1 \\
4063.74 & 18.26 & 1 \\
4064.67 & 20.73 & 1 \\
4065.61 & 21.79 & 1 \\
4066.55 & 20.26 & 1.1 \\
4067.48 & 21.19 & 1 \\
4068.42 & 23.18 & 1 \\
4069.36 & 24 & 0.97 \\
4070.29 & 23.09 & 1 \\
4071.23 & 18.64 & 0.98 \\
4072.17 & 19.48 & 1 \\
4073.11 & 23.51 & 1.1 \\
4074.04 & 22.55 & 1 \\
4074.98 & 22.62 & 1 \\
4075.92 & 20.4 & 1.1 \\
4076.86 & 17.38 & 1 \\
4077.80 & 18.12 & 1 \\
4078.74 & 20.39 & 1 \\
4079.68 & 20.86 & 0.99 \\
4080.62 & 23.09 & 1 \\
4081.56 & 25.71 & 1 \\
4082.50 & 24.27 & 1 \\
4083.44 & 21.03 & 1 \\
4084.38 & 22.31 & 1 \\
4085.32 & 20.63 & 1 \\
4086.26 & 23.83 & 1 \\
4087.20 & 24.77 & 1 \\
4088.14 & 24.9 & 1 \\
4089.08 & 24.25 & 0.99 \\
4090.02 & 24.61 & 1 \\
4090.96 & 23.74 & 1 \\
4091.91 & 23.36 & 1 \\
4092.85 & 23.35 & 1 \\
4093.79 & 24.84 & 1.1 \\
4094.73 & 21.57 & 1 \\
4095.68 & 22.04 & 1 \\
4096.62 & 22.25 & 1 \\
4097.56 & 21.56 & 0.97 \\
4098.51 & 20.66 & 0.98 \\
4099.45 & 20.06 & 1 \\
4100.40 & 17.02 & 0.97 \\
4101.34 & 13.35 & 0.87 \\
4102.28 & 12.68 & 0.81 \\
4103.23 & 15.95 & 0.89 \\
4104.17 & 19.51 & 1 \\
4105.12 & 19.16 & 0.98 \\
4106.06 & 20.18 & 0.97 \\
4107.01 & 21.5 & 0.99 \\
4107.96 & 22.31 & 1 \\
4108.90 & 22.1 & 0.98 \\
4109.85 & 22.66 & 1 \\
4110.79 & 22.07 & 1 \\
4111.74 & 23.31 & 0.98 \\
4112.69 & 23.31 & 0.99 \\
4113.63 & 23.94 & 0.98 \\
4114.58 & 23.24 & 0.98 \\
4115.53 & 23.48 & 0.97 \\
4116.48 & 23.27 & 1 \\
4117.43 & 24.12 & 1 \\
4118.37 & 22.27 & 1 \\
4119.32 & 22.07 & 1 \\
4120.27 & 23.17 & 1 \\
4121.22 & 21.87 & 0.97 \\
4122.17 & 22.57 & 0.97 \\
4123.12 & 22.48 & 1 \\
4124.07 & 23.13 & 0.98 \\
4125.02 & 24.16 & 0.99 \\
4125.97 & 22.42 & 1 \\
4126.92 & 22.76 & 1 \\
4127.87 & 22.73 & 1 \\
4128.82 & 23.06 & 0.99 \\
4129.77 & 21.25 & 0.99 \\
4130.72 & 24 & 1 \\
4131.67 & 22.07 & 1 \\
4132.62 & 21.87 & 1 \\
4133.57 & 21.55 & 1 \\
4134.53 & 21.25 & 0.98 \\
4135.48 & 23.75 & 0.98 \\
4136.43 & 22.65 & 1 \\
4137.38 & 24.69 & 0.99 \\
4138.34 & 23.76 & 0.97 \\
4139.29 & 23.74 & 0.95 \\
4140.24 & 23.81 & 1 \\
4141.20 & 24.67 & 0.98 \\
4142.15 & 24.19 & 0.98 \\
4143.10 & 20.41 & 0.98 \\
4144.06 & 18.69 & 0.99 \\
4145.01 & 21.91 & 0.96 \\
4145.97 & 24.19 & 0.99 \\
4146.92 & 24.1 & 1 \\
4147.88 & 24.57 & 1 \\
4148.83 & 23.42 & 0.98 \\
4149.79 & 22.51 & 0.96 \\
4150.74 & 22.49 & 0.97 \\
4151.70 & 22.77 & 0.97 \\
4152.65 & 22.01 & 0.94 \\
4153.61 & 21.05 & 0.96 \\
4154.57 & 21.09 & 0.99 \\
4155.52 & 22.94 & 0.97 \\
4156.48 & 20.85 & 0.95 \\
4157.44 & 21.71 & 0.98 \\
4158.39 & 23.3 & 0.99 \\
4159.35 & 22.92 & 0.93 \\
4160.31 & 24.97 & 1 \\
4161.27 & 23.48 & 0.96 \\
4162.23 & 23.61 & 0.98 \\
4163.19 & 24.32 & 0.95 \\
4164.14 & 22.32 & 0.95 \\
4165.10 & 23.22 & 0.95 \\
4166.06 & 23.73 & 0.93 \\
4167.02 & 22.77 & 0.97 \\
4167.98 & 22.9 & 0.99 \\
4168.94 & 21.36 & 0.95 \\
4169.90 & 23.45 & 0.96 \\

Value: 0.2 Ang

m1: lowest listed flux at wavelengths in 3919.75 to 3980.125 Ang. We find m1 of 2.048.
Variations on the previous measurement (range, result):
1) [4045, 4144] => 12.68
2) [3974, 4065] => 14.97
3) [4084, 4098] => 20.63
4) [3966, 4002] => 3.564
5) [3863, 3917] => 12.27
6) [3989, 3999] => 19.86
